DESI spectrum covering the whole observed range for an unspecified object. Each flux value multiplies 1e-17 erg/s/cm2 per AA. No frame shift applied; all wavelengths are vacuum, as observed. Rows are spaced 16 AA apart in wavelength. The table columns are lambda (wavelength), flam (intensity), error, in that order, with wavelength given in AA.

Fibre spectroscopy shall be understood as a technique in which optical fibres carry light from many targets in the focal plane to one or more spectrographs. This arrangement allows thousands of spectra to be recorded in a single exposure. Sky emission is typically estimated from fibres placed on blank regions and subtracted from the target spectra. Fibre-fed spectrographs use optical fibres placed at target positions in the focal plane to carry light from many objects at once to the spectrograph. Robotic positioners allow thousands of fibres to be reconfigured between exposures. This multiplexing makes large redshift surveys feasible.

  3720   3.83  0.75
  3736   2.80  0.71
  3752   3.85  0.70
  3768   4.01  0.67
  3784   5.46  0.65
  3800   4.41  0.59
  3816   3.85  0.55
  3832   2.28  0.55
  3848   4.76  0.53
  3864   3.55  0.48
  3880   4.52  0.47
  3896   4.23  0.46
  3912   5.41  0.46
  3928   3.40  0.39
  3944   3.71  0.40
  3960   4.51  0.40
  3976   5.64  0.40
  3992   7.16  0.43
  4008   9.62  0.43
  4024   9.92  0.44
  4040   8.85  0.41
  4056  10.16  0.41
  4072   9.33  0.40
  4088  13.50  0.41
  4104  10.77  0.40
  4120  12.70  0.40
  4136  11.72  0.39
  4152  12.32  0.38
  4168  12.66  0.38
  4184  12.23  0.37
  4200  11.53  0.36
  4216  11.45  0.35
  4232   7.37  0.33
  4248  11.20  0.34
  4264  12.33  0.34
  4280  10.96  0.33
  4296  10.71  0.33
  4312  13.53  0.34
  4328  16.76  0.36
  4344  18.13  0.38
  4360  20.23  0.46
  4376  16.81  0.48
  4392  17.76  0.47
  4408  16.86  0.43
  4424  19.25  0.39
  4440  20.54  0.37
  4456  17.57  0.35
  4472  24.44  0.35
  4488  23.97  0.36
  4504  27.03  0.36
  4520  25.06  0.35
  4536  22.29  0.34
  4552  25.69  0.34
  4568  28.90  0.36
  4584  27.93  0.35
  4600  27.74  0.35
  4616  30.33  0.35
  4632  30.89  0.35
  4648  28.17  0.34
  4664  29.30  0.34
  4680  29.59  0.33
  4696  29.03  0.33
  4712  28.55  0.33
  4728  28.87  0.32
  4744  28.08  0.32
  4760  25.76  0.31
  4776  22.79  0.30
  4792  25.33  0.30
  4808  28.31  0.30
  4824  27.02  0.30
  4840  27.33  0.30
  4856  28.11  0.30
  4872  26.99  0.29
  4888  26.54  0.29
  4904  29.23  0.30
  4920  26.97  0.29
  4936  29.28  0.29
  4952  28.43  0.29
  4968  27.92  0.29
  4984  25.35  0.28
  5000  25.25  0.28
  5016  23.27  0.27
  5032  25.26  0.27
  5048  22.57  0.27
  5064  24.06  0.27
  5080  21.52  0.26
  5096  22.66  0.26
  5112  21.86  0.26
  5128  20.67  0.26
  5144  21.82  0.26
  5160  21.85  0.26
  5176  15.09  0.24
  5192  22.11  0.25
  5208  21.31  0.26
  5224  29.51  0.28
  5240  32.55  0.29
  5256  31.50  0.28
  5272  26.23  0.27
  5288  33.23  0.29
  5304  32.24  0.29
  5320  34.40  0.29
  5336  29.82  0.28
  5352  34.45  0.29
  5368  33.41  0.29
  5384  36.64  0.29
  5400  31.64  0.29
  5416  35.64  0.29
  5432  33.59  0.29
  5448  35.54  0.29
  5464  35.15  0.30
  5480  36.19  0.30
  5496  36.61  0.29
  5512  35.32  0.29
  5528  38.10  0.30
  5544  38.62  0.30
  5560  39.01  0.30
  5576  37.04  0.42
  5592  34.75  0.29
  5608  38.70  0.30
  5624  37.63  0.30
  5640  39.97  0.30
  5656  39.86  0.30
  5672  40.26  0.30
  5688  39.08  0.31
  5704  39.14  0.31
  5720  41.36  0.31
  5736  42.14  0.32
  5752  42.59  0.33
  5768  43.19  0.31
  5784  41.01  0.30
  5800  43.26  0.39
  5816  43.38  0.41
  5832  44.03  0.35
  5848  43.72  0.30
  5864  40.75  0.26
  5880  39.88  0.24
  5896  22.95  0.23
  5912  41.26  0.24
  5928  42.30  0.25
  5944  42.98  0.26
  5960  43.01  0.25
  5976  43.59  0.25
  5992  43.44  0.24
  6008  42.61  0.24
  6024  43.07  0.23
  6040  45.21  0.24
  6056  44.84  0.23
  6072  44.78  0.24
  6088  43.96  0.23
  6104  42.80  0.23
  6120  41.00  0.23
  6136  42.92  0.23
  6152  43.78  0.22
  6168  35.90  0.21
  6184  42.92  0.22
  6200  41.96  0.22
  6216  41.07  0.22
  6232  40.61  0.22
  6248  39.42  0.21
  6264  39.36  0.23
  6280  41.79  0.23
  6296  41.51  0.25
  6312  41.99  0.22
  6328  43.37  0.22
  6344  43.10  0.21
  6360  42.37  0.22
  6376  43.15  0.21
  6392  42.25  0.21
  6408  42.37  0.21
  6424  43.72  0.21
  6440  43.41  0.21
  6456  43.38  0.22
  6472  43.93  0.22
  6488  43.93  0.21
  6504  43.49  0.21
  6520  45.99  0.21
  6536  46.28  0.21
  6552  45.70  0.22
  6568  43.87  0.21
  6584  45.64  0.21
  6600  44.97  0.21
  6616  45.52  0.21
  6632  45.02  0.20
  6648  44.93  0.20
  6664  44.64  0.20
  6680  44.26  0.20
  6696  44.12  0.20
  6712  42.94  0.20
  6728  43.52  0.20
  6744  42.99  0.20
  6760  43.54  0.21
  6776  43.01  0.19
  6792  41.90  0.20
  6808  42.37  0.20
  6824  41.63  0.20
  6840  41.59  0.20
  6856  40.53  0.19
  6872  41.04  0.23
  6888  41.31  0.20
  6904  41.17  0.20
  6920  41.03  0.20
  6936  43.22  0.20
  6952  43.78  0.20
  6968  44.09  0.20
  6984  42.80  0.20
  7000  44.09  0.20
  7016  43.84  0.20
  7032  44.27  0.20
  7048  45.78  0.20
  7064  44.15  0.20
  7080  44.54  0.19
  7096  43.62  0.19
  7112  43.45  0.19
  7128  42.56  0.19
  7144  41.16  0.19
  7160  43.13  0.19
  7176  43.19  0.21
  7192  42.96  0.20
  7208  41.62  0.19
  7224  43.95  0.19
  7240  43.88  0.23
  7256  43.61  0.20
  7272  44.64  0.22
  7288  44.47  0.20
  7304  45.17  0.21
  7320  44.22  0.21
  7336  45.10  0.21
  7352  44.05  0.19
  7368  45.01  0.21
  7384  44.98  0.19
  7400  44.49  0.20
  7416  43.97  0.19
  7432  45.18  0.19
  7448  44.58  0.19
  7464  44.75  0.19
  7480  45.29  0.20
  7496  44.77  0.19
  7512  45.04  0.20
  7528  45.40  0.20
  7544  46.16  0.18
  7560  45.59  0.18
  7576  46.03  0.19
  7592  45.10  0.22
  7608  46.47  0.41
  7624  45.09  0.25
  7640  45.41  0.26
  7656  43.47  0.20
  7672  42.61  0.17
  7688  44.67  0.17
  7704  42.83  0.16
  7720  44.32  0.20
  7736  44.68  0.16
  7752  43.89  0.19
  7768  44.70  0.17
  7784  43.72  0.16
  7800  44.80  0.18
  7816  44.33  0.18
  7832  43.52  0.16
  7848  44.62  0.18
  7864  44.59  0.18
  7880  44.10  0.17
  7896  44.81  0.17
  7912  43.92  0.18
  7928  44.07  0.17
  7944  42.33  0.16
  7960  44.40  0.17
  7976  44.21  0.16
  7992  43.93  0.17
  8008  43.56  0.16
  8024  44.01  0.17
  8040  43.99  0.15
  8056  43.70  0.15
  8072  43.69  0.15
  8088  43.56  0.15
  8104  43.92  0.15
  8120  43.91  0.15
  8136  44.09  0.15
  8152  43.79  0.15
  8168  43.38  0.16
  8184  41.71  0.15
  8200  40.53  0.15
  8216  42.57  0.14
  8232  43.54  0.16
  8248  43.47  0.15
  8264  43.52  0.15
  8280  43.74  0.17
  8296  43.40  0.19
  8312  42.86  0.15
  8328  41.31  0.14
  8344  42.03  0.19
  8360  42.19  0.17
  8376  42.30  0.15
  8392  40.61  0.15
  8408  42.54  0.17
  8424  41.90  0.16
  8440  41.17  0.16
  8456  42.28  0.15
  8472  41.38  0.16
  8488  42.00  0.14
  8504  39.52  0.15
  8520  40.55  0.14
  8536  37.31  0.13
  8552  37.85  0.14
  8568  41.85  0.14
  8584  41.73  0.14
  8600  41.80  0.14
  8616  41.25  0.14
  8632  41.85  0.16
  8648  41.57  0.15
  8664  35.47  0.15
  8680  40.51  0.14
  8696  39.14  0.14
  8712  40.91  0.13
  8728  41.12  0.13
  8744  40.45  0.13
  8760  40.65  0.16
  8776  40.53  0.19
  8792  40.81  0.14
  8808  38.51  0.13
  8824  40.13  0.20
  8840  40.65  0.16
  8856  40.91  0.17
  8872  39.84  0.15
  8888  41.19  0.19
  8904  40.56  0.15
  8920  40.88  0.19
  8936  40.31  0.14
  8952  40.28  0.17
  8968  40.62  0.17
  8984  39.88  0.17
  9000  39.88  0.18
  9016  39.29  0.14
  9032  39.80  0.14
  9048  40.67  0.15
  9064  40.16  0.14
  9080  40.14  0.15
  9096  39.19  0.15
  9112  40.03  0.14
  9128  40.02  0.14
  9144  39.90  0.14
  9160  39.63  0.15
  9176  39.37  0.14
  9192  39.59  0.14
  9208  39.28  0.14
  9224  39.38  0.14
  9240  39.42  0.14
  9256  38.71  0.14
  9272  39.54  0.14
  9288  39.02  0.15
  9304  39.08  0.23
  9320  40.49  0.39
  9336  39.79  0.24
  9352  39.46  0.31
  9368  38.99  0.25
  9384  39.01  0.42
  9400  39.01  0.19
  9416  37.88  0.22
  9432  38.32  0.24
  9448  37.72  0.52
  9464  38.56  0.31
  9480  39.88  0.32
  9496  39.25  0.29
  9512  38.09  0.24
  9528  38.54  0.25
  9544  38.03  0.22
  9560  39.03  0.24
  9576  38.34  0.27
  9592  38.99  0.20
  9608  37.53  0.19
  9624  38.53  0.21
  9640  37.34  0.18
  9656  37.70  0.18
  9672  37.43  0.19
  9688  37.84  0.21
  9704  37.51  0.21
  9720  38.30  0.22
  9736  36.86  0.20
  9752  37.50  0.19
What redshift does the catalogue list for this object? 0.000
